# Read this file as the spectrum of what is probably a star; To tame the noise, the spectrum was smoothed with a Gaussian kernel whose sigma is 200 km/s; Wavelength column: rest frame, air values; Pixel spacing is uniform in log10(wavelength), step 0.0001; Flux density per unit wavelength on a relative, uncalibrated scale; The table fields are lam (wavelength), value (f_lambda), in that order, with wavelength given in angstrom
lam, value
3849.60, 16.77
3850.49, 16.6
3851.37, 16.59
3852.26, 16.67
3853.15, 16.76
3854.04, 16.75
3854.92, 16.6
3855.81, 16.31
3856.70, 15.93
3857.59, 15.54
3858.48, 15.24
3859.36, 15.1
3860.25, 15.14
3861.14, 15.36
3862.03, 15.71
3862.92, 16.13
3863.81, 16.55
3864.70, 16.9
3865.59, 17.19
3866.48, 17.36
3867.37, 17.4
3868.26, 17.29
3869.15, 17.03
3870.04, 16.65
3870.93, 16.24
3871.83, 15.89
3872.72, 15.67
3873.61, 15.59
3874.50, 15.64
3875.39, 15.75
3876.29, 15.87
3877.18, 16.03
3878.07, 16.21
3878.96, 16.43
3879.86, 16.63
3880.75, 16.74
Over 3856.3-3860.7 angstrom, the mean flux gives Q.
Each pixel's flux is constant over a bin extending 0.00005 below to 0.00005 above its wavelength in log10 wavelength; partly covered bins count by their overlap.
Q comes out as 15.4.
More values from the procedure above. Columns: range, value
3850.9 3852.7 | 16.7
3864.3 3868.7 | 17.2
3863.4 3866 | 16.9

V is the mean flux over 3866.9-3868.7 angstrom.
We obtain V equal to 17.4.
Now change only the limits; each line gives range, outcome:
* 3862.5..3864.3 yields 16.4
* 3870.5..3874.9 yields 15.8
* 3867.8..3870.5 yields 17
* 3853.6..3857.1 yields 16.4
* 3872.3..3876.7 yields 15.7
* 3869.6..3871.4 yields 16.4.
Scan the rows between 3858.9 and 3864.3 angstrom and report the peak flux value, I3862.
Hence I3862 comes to 16.55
